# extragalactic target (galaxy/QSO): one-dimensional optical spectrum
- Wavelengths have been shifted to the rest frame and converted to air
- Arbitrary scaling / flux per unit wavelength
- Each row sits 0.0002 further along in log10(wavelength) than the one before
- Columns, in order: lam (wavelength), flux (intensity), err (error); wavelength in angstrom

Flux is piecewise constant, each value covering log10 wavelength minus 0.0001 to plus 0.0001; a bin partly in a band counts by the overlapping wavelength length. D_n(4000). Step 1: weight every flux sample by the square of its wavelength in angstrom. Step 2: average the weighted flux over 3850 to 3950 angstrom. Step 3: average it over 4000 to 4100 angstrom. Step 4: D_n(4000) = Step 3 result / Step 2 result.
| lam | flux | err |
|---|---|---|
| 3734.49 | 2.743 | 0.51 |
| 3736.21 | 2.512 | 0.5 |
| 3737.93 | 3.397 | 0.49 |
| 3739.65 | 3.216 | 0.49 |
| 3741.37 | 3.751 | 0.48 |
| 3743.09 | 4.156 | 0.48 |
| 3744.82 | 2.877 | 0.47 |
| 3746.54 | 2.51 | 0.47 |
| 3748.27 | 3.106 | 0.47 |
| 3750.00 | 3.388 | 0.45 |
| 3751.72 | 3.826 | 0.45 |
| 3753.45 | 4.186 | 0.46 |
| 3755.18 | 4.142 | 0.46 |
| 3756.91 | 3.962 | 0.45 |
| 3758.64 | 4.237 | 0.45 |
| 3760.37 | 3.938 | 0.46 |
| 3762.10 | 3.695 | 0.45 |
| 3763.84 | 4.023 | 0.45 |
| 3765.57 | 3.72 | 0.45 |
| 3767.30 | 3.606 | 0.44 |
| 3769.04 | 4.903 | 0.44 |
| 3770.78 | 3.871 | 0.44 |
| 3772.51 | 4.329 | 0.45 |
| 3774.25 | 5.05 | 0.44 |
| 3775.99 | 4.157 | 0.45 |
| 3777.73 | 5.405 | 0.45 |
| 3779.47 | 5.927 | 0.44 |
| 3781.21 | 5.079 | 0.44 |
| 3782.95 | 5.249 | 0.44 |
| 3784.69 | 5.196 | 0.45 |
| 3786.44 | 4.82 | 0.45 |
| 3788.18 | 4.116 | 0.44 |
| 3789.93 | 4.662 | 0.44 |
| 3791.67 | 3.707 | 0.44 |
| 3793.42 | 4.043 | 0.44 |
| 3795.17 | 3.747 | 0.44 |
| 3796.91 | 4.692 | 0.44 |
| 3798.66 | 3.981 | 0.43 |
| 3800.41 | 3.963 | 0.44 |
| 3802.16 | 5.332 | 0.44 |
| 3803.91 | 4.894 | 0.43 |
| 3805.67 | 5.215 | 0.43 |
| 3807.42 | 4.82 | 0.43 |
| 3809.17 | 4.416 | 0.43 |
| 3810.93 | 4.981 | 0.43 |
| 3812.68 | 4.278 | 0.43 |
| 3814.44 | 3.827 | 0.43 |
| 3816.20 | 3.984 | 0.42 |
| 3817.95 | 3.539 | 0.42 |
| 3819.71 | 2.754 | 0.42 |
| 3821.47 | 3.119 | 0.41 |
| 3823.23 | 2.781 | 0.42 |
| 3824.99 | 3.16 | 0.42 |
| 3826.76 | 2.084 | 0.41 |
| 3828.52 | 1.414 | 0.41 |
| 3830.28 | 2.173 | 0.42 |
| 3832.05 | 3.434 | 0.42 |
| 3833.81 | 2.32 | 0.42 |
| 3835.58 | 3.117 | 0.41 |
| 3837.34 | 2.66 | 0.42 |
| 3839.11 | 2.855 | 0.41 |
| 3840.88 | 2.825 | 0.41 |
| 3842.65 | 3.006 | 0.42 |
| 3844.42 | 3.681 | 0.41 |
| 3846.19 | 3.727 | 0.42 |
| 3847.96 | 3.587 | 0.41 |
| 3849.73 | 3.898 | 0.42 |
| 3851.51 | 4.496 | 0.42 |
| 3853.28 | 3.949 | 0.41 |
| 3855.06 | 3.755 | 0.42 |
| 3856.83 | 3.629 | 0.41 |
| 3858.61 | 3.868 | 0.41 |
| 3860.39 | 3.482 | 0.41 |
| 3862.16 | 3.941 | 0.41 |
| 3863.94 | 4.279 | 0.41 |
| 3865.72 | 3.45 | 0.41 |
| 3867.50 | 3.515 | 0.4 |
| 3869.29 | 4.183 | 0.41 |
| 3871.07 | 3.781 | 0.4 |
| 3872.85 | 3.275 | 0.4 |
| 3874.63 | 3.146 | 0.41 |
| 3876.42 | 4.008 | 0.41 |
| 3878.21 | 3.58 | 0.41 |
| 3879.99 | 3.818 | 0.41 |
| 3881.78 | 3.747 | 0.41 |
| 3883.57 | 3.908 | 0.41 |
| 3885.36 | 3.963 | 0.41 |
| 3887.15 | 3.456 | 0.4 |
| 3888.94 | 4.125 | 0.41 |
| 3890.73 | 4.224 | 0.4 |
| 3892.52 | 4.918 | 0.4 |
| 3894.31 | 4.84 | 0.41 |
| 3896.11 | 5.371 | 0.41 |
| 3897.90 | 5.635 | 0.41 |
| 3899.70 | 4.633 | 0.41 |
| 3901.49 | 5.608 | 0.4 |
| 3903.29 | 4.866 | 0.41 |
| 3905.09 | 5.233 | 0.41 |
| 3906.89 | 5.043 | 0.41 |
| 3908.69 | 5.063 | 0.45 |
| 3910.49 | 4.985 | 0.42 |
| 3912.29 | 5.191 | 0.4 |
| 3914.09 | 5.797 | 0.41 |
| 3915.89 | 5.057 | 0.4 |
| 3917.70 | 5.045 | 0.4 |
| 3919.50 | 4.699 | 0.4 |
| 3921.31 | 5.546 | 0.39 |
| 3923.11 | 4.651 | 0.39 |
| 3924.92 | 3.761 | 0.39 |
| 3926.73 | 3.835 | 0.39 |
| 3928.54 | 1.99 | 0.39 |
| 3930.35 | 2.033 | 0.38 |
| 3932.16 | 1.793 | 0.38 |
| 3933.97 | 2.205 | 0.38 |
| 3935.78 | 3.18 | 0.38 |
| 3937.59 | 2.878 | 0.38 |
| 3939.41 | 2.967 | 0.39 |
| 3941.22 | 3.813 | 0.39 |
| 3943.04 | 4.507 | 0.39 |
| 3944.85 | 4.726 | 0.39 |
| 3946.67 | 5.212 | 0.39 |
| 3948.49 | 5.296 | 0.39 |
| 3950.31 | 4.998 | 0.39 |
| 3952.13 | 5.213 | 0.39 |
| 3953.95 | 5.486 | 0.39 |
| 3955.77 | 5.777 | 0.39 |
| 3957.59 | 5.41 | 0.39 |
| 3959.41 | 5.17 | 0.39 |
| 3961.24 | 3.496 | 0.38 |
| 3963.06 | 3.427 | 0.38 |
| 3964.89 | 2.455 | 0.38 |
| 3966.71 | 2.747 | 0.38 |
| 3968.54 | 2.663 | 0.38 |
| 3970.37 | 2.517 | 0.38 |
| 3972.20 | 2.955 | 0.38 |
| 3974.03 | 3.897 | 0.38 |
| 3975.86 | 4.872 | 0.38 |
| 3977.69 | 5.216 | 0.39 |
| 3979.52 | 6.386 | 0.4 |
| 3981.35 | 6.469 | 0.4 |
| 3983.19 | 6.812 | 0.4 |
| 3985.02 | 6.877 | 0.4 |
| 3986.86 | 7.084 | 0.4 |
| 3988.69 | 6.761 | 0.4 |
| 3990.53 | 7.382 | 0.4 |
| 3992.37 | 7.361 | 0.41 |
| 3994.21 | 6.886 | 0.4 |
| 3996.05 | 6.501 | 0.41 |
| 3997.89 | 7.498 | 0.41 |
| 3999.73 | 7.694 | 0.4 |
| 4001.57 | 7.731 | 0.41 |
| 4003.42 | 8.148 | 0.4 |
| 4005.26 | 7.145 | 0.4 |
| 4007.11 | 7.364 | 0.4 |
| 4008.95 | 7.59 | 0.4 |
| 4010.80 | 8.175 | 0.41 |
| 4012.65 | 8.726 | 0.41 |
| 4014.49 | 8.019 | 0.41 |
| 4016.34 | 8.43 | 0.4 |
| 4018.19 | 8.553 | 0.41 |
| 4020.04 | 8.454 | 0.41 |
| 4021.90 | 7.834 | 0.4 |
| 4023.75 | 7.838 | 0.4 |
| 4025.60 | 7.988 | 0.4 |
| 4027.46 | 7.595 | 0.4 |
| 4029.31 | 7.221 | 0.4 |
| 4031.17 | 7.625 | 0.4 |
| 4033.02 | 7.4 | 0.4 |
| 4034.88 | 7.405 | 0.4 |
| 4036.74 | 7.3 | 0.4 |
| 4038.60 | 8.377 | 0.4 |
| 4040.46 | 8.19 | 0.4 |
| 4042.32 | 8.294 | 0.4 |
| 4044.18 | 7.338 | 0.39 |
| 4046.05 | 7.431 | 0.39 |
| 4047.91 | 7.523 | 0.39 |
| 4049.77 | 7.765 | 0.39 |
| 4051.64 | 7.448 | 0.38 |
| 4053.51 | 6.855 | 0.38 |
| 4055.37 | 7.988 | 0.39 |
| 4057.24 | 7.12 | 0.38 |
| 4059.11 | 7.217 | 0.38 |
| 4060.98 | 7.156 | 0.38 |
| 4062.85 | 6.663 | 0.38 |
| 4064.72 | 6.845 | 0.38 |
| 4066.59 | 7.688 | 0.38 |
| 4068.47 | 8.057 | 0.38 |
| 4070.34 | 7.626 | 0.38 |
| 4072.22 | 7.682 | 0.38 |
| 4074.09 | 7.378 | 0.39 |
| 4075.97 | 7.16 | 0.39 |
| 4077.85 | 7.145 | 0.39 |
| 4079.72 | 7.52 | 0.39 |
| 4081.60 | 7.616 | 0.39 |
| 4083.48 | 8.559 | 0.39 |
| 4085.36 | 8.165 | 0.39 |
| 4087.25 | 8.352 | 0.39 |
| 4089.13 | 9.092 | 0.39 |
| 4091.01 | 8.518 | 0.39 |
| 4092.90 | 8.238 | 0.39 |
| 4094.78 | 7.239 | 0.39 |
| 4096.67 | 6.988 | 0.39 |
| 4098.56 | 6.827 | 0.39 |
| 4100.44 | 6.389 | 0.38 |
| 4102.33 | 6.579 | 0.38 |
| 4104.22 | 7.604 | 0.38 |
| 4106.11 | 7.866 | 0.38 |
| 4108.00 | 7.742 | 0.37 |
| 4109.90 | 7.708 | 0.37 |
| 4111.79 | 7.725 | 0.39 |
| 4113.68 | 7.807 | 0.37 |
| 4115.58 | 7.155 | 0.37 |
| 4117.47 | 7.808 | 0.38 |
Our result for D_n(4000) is 2.0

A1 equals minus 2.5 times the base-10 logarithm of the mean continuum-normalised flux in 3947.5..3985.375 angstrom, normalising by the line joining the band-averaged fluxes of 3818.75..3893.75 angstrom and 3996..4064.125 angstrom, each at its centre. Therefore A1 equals 0.30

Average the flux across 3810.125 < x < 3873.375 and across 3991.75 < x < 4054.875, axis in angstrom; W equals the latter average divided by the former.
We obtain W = 2.3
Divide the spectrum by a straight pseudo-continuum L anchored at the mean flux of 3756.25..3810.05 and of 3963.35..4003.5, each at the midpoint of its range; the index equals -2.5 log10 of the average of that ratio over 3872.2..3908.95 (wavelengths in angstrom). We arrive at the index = 0.168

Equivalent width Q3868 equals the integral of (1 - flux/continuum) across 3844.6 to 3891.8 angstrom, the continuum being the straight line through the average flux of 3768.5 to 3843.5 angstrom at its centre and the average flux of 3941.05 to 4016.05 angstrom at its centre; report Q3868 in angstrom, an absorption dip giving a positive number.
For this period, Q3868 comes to 8.3 angstrom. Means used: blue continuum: 3.94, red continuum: 5.82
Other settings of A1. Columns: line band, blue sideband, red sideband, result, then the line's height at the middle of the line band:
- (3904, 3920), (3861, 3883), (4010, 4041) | -0.07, 4.83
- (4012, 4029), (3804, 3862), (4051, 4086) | -0.22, 6.65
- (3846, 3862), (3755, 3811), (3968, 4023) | 0.34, 5.24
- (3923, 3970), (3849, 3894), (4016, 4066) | 0.41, 5.53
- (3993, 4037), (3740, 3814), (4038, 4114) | -0.12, 6.92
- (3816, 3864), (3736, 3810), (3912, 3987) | 0.30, 4.26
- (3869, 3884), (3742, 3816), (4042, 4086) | 0.41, 5.38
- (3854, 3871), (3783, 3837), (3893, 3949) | 0.08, 4.08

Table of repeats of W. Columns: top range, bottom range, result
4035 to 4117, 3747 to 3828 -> 1.83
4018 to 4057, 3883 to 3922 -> 1.58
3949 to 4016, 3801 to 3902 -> 1.57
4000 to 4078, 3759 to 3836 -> 1.90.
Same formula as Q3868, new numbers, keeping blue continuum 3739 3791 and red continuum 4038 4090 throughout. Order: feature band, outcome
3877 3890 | 4.1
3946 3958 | 1.9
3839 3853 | 4.3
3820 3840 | 9.2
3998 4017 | -2.4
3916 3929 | 3.6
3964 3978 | 6.9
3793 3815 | 0.6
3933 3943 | 4.9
